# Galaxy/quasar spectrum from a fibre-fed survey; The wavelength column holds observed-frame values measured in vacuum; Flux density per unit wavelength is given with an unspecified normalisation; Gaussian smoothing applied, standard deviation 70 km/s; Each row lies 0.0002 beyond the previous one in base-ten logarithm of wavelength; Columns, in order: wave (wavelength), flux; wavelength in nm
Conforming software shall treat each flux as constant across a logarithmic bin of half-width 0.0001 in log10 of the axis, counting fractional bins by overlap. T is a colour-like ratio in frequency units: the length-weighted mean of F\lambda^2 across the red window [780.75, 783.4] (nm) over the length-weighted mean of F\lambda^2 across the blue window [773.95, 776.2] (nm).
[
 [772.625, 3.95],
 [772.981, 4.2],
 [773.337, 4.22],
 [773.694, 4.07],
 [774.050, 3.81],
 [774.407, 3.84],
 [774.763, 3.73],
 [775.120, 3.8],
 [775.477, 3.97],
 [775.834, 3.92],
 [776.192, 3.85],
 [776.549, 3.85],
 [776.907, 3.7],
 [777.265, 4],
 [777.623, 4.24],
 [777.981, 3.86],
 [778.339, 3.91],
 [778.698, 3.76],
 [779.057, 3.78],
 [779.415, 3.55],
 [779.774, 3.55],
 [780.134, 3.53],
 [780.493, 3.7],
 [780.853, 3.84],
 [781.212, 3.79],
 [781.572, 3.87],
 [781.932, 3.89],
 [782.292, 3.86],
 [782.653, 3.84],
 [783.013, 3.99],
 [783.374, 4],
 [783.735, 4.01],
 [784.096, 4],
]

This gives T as 1.03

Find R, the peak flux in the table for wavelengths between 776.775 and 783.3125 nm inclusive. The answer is 4.24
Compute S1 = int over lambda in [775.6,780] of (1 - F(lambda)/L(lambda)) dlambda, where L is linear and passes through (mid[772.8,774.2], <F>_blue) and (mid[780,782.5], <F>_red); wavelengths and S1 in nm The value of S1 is 0.100 nm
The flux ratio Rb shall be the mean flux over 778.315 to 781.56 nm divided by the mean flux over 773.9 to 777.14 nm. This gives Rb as 0.97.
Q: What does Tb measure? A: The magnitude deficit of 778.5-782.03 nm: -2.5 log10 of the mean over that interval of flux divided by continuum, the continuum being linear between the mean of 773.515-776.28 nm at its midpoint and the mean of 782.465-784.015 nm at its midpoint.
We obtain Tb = 0.059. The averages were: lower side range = 3.87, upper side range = 3.96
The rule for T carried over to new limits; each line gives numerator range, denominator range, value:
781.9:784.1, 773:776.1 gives 1.02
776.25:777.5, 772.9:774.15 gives 0.96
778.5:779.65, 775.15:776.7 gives 0.96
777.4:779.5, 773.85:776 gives 1.01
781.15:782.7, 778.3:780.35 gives 1.06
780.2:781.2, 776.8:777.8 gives 0.95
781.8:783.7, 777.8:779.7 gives 1.05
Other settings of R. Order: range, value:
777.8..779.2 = 3.91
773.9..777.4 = 4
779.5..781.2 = 3.84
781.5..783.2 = 3.99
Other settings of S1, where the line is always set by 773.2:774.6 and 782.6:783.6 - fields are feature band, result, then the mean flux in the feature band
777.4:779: 0.01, 3.93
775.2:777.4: 0.05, 3.88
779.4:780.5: 0.11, 3.57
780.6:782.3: 0.05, 3.84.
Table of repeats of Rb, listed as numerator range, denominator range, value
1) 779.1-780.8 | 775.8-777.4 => 0.94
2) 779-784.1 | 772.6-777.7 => 0.97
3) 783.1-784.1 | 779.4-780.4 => 1.13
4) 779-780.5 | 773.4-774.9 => 0.92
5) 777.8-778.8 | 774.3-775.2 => 1.02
